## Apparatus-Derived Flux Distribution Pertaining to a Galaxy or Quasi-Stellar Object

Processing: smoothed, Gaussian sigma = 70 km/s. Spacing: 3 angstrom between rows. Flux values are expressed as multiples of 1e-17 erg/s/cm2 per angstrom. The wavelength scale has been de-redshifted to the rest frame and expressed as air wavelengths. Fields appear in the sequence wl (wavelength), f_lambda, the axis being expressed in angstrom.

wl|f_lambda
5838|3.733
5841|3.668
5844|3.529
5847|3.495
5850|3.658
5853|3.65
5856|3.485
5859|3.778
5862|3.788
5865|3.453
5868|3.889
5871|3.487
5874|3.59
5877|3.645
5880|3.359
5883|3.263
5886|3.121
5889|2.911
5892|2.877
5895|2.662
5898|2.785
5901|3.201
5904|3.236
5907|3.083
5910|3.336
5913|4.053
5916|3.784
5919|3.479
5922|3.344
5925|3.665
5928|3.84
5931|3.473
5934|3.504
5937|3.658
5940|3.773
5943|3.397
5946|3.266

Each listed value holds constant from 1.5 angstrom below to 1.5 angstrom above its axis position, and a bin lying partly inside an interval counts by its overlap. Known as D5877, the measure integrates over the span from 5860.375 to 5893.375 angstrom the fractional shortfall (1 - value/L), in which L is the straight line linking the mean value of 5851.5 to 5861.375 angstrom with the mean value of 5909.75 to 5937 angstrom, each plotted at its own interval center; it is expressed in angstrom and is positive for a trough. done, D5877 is 2.2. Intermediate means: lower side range 3.65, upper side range 3.62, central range 3.4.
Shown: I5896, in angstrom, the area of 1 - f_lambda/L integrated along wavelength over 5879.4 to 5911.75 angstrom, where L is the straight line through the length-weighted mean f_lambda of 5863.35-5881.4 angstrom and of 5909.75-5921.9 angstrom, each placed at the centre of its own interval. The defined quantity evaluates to 4.9 angstrom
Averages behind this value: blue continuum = 3.57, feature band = 3.08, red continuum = 3.66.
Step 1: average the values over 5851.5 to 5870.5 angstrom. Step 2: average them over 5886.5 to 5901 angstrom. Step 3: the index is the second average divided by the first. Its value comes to 0.8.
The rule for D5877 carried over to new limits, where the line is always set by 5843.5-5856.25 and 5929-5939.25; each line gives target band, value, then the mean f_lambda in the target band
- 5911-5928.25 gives -0.5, 3.67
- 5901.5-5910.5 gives 0.9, 3.2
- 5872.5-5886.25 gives 0.6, 3.42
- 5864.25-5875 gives -0.1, 3.62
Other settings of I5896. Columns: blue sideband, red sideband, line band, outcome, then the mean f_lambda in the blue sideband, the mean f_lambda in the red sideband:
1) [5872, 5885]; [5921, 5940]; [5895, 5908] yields 1.81 angstrom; 3.45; 3.6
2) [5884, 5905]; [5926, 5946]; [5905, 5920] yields -1.39 angstrom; 2.97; 3.58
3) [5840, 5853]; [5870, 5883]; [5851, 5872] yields -0.65 angstrom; 3.59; 3.49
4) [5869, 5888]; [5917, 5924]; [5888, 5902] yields 2.26 angstrom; 3.41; 3.46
